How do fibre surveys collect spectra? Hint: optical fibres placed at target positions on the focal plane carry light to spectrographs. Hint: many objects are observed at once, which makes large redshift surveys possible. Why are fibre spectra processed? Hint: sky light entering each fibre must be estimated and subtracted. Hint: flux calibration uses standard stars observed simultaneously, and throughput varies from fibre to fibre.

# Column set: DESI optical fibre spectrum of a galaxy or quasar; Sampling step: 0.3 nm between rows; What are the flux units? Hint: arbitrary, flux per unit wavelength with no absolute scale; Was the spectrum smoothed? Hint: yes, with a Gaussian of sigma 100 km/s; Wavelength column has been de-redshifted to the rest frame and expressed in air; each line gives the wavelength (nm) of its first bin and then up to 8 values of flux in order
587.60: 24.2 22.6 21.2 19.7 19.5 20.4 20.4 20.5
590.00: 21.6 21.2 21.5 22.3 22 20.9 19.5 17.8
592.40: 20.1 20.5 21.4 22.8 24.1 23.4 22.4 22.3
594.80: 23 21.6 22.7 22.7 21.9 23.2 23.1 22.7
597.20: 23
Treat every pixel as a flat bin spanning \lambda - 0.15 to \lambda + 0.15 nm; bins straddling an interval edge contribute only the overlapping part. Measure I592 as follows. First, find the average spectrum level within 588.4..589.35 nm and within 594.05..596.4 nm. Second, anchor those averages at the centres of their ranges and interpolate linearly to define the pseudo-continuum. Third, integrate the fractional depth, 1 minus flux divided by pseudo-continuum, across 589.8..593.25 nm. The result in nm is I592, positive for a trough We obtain 0.02 nm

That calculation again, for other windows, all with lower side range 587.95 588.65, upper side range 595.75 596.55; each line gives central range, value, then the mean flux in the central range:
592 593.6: 0.07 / 20.9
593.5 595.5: -0.05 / 22.8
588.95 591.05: 0.00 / 21.1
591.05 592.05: 0.05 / 20.5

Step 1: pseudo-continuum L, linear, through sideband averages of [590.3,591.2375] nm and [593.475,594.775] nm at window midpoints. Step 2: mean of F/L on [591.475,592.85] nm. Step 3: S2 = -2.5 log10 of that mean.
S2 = 0.14 mag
